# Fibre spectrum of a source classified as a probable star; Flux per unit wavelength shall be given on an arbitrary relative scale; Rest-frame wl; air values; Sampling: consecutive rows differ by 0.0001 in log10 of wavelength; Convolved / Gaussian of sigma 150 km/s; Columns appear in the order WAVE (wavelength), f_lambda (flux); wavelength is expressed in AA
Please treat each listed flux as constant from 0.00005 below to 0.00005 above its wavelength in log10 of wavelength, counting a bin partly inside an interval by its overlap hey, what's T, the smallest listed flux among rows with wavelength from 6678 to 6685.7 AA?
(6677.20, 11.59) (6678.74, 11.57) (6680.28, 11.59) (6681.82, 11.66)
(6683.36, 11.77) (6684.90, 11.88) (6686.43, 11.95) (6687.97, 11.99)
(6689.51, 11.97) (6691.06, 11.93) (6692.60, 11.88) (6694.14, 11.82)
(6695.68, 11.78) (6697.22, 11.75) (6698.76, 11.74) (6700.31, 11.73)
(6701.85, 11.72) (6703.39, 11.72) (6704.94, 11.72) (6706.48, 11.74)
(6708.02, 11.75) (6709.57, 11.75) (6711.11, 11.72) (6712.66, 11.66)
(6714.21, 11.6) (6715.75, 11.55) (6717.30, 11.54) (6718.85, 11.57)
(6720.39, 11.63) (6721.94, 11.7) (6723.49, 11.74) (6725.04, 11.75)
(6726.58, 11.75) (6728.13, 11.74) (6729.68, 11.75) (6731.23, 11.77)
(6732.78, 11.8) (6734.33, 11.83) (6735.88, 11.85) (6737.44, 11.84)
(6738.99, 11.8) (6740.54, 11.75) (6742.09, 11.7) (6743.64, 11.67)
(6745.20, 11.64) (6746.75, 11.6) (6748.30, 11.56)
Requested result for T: 11.57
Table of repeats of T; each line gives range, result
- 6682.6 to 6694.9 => 11.77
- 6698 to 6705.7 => 11.72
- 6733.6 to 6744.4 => 11.67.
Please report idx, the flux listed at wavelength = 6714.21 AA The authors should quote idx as 11.6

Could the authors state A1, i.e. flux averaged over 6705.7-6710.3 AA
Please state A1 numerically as 11.8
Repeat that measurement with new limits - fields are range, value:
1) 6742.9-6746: 11.6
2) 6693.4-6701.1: 11.8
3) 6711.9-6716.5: 11.6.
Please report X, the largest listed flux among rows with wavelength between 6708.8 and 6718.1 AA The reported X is 11.75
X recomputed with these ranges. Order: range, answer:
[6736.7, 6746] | 11.84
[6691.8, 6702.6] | 11.88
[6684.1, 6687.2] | 11.95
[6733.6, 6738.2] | 11.85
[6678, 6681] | 11.59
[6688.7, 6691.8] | 11.97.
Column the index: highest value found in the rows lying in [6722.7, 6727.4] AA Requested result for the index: 11.75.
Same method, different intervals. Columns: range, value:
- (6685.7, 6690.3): 11.99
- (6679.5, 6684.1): 11.77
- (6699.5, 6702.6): 11.73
